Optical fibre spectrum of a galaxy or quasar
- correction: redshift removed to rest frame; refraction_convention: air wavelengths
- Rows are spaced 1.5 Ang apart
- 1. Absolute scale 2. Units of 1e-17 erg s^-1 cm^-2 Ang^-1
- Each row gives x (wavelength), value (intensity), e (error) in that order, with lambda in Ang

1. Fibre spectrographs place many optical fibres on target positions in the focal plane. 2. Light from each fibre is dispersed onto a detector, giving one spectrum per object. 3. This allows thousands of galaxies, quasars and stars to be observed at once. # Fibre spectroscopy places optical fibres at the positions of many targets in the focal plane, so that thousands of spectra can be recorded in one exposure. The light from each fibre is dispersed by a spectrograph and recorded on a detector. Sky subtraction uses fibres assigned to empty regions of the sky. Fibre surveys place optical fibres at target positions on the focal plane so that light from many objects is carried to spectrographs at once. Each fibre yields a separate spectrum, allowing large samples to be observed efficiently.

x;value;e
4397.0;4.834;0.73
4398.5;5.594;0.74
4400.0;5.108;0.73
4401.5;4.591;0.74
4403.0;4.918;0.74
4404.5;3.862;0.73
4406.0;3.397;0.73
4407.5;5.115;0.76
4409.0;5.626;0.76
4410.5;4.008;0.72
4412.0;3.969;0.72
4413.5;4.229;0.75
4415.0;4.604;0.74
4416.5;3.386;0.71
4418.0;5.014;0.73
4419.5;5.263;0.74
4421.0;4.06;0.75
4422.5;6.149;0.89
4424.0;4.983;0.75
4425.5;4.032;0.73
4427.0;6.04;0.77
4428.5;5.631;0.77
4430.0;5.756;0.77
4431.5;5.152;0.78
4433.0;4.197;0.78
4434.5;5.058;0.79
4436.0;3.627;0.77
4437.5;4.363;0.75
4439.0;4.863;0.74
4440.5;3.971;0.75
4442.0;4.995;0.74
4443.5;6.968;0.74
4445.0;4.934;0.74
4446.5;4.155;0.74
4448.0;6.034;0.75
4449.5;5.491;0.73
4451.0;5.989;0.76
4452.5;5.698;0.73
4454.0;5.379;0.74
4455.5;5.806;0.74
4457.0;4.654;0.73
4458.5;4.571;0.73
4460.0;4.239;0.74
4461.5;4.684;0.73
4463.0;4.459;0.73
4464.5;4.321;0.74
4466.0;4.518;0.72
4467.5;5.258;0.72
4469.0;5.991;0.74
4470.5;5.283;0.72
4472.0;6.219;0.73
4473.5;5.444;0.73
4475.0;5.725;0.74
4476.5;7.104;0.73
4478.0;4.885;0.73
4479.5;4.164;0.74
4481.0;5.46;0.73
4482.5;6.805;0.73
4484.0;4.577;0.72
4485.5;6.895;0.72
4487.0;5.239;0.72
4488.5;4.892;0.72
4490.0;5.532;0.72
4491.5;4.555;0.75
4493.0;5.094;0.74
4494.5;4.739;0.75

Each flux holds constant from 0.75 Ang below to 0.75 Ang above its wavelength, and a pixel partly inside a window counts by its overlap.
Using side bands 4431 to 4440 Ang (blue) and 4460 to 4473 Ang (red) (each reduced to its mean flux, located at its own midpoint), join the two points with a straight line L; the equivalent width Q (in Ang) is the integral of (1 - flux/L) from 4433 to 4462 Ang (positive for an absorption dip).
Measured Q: -1.77 Ang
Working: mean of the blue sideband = 4.51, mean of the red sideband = 5.05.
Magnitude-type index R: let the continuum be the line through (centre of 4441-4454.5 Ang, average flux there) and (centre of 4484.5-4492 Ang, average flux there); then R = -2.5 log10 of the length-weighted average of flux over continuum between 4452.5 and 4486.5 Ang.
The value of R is 0.03 mag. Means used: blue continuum 5.49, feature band 5.3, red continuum 5.42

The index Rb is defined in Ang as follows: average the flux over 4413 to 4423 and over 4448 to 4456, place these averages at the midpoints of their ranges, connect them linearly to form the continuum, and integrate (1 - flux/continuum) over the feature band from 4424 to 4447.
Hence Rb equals 1.1 Ang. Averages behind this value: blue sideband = 4.65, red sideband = 5.7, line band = 4.93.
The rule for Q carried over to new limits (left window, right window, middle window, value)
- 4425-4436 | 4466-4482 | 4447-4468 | 1.1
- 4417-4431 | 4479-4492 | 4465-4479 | -0.6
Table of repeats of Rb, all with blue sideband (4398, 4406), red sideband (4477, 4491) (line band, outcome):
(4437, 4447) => 0.2 Ang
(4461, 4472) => 0.5 Ang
